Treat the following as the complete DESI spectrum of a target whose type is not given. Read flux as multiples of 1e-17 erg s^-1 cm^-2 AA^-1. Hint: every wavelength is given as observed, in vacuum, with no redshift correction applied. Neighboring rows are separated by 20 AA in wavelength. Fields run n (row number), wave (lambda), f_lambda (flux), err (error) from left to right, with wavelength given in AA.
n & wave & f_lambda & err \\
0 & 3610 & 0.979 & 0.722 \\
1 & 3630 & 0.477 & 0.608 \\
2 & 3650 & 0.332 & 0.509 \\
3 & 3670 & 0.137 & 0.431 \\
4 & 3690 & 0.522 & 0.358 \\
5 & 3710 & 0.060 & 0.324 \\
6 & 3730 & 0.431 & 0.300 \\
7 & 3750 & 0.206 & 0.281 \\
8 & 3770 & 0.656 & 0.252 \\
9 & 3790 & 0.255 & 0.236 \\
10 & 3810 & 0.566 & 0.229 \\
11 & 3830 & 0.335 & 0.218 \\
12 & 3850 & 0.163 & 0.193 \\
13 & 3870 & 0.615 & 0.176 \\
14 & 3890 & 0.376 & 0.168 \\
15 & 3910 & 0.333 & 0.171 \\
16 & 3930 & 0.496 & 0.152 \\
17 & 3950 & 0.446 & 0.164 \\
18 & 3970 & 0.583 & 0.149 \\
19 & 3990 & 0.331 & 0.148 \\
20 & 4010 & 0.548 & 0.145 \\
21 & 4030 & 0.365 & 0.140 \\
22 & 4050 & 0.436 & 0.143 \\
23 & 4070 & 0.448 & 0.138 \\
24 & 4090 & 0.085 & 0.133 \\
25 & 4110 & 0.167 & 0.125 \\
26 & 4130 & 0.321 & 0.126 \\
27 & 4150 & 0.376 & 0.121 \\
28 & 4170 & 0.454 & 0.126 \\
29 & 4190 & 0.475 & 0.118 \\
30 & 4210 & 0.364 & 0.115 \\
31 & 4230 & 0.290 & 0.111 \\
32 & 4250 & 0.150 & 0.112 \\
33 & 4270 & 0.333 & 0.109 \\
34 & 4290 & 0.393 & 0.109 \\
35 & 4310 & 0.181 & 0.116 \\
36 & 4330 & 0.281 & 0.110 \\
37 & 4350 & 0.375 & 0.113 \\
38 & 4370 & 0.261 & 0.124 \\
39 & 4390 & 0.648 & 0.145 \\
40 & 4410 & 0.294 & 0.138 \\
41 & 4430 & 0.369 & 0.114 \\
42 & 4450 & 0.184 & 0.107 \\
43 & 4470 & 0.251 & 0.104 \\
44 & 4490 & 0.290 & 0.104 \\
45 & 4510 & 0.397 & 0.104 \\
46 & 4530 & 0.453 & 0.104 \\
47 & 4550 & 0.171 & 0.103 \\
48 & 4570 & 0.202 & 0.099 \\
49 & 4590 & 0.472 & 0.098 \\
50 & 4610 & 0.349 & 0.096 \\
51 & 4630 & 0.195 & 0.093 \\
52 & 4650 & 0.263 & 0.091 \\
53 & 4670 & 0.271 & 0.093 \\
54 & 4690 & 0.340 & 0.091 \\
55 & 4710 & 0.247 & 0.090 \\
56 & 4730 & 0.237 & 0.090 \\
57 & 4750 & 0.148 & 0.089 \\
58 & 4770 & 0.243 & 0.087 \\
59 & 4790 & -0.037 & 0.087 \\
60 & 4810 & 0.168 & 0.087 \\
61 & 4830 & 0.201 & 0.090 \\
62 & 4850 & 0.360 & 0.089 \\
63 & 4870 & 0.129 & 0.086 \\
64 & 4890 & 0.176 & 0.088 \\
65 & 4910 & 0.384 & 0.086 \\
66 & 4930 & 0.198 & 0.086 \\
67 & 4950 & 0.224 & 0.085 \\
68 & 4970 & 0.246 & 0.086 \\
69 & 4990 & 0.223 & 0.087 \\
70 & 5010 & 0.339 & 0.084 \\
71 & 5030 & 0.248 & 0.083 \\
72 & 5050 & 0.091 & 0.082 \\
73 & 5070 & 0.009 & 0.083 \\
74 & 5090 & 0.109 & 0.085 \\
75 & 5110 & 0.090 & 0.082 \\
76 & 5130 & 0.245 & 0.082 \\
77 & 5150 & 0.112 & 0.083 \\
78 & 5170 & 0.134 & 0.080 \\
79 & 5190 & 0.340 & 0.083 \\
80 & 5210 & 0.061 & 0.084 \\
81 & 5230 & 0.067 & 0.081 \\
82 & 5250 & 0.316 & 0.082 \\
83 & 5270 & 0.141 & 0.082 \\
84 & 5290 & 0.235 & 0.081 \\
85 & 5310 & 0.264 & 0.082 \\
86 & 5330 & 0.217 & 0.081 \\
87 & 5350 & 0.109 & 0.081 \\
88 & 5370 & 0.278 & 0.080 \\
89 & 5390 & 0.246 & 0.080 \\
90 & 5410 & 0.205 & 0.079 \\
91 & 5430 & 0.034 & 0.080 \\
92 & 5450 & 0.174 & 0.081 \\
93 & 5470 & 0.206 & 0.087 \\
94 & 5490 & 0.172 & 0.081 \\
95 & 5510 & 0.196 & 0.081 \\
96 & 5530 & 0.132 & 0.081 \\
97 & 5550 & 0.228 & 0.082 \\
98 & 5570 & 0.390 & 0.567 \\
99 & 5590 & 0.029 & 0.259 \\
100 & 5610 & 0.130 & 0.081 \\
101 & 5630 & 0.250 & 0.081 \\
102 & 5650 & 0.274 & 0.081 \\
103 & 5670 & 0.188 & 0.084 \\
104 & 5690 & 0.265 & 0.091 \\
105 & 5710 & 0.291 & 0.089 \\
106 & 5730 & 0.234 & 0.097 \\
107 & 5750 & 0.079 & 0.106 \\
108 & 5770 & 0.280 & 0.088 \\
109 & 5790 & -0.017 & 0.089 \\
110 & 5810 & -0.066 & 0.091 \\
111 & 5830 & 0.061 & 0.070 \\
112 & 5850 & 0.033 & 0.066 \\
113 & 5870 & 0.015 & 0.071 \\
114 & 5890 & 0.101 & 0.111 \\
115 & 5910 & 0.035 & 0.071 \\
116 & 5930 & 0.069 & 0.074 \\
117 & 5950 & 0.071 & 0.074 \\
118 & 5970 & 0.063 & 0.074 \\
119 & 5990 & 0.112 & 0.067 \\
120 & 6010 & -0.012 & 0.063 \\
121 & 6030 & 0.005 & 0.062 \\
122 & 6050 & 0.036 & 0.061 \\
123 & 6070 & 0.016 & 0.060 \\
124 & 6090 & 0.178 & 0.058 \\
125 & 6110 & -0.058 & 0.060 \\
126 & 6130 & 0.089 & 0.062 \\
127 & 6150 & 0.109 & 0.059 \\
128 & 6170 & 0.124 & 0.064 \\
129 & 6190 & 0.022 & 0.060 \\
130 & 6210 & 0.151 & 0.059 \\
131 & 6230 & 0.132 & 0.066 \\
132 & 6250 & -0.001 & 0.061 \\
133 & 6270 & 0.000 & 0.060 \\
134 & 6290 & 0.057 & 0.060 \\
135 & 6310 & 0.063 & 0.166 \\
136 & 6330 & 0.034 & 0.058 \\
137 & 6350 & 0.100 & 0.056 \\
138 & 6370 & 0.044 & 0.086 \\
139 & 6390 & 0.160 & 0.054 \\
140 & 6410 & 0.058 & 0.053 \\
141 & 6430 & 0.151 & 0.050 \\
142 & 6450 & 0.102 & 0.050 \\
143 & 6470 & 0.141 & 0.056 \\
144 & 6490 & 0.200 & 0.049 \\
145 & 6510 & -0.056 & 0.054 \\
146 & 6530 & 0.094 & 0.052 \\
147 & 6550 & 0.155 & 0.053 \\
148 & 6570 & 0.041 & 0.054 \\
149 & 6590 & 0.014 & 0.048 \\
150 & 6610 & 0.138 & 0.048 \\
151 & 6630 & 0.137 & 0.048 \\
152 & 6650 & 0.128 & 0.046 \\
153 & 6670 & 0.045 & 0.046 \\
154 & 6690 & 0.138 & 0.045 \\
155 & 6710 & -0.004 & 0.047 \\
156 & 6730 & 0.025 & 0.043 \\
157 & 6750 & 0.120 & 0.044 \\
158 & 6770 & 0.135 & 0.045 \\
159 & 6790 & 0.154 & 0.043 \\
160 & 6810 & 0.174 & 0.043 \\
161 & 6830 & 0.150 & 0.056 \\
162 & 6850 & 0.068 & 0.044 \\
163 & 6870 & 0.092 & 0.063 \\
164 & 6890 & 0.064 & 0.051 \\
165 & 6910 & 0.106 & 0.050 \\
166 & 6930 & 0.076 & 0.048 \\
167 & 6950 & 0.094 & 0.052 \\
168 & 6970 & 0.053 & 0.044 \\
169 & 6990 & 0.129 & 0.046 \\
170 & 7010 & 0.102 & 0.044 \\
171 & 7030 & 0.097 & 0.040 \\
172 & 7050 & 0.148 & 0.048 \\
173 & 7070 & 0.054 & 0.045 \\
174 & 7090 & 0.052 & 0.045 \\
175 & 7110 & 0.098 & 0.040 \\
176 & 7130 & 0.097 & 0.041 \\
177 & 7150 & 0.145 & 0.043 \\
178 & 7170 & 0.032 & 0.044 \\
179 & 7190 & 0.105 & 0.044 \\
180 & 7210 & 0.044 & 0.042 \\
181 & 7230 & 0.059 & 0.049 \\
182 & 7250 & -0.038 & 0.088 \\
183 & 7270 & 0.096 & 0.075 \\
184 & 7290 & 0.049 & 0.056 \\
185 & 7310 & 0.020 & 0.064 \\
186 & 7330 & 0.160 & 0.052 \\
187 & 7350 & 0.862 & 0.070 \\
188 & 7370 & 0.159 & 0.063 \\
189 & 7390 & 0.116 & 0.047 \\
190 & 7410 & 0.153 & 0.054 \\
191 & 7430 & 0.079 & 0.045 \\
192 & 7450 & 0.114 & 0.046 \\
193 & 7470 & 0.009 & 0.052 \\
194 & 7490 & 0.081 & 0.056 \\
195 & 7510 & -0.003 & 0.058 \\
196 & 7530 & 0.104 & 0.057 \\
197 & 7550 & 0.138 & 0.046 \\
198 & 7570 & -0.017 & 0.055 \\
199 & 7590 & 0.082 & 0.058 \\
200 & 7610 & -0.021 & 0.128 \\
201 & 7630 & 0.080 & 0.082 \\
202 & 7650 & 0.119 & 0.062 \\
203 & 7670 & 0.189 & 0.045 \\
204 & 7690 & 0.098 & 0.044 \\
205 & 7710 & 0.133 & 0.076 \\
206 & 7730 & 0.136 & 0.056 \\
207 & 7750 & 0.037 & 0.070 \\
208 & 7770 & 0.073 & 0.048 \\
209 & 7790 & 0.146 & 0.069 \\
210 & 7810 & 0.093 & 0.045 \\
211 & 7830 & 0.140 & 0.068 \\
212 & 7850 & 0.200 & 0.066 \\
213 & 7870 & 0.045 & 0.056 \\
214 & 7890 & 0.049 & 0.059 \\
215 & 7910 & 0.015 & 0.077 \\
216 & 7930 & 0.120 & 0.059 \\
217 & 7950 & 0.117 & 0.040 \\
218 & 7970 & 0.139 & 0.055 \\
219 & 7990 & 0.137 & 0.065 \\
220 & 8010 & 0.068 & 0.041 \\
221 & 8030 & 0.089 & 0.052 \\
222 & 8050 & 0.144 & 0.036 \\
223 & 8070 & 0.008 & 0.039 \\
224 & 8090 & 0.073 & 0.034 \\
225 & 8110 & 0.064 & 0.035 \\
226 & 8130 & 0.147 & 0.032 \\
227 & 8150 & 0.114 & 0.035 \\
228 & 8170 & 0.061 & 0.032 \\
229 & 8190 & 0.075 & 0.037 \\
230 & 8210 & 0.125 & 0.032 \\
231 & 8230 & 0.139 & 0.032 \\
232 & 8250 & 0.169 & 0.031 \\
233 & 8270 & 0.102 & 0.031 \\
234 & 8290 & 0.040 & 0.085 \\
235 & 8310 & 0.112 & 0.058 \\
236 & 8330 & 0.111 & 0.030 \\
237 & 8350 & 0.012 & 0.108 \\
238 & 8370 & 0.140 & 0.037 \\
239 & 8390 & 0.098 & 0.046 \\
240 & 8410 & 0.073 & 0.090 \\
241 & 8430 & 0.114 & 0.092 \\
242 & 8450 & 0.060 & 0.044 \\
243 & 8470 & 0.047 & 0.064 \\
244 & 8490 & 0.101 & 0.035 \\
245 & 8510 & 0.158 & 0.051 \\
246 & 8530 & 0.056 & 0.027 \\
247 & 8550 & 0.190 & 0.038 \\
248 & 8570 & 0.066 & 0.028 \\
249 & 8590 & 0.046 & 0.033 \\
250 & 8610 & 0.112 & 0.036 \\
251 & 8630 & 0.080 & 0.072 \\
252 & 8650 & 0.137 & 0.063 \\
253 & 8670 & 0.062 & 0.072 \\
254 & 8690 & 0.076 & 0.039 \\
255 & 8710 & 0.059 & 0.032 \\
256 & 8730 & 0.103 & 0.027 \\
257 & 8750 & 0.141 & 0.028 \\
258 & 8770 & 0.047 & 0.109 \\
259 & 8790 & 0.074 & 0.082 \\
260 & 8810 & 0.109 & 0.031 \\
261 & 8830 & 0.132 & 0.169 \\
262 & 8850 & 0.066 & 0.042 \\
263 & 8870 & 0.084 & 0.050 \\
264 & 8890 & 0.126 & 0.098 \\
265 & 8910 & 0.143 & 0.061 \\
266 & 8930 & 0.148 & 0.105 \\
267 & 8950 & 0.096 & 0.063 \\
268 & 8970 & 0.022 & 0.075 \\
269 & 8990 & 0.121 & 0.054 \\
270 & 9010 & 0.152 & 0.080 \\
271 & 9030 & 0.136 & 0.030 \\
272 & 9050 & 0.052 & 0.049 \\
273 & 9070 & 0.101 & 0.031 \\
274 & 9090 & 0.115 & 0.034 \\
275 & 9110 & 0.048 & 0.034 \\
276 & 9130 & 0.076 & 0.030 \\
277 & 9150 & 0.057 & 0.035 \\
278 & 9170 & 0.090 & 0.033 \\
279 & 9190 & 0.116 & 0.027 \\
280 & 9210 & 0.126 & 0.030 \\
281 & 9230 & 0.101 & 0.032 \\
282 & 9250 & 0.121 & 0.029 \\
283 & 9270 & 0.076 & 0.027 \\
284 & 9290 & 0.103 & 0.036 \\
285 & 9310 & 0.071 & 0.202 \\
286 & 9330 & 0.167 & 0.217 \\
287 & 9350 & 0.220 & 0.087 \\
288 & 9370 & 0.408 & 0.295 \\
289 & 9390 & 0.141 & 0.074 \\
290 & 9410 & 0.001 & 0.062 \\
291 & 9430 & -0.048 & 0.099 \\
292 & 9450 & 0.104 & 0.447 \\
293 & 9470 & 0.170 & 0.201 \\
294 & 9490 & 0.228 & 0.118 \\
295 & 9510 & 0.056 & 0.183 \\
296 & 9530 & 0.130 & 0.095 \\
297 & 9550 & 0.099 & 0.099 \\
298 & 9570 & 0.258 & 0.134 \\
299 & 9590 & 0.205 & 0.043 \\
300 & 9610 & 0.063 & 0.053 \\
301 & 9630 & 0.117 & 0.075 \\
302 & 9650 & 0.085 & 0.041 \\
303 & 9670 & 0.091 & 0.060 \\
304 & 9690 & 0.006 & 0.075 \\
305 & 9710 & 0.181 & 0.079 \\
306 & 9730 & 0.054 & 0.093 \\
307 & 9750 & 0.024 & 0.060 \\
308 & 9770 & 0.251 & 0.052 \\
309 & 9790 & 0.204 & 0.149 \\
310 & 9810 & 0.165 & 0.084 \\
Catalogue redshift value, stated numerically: 0.97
